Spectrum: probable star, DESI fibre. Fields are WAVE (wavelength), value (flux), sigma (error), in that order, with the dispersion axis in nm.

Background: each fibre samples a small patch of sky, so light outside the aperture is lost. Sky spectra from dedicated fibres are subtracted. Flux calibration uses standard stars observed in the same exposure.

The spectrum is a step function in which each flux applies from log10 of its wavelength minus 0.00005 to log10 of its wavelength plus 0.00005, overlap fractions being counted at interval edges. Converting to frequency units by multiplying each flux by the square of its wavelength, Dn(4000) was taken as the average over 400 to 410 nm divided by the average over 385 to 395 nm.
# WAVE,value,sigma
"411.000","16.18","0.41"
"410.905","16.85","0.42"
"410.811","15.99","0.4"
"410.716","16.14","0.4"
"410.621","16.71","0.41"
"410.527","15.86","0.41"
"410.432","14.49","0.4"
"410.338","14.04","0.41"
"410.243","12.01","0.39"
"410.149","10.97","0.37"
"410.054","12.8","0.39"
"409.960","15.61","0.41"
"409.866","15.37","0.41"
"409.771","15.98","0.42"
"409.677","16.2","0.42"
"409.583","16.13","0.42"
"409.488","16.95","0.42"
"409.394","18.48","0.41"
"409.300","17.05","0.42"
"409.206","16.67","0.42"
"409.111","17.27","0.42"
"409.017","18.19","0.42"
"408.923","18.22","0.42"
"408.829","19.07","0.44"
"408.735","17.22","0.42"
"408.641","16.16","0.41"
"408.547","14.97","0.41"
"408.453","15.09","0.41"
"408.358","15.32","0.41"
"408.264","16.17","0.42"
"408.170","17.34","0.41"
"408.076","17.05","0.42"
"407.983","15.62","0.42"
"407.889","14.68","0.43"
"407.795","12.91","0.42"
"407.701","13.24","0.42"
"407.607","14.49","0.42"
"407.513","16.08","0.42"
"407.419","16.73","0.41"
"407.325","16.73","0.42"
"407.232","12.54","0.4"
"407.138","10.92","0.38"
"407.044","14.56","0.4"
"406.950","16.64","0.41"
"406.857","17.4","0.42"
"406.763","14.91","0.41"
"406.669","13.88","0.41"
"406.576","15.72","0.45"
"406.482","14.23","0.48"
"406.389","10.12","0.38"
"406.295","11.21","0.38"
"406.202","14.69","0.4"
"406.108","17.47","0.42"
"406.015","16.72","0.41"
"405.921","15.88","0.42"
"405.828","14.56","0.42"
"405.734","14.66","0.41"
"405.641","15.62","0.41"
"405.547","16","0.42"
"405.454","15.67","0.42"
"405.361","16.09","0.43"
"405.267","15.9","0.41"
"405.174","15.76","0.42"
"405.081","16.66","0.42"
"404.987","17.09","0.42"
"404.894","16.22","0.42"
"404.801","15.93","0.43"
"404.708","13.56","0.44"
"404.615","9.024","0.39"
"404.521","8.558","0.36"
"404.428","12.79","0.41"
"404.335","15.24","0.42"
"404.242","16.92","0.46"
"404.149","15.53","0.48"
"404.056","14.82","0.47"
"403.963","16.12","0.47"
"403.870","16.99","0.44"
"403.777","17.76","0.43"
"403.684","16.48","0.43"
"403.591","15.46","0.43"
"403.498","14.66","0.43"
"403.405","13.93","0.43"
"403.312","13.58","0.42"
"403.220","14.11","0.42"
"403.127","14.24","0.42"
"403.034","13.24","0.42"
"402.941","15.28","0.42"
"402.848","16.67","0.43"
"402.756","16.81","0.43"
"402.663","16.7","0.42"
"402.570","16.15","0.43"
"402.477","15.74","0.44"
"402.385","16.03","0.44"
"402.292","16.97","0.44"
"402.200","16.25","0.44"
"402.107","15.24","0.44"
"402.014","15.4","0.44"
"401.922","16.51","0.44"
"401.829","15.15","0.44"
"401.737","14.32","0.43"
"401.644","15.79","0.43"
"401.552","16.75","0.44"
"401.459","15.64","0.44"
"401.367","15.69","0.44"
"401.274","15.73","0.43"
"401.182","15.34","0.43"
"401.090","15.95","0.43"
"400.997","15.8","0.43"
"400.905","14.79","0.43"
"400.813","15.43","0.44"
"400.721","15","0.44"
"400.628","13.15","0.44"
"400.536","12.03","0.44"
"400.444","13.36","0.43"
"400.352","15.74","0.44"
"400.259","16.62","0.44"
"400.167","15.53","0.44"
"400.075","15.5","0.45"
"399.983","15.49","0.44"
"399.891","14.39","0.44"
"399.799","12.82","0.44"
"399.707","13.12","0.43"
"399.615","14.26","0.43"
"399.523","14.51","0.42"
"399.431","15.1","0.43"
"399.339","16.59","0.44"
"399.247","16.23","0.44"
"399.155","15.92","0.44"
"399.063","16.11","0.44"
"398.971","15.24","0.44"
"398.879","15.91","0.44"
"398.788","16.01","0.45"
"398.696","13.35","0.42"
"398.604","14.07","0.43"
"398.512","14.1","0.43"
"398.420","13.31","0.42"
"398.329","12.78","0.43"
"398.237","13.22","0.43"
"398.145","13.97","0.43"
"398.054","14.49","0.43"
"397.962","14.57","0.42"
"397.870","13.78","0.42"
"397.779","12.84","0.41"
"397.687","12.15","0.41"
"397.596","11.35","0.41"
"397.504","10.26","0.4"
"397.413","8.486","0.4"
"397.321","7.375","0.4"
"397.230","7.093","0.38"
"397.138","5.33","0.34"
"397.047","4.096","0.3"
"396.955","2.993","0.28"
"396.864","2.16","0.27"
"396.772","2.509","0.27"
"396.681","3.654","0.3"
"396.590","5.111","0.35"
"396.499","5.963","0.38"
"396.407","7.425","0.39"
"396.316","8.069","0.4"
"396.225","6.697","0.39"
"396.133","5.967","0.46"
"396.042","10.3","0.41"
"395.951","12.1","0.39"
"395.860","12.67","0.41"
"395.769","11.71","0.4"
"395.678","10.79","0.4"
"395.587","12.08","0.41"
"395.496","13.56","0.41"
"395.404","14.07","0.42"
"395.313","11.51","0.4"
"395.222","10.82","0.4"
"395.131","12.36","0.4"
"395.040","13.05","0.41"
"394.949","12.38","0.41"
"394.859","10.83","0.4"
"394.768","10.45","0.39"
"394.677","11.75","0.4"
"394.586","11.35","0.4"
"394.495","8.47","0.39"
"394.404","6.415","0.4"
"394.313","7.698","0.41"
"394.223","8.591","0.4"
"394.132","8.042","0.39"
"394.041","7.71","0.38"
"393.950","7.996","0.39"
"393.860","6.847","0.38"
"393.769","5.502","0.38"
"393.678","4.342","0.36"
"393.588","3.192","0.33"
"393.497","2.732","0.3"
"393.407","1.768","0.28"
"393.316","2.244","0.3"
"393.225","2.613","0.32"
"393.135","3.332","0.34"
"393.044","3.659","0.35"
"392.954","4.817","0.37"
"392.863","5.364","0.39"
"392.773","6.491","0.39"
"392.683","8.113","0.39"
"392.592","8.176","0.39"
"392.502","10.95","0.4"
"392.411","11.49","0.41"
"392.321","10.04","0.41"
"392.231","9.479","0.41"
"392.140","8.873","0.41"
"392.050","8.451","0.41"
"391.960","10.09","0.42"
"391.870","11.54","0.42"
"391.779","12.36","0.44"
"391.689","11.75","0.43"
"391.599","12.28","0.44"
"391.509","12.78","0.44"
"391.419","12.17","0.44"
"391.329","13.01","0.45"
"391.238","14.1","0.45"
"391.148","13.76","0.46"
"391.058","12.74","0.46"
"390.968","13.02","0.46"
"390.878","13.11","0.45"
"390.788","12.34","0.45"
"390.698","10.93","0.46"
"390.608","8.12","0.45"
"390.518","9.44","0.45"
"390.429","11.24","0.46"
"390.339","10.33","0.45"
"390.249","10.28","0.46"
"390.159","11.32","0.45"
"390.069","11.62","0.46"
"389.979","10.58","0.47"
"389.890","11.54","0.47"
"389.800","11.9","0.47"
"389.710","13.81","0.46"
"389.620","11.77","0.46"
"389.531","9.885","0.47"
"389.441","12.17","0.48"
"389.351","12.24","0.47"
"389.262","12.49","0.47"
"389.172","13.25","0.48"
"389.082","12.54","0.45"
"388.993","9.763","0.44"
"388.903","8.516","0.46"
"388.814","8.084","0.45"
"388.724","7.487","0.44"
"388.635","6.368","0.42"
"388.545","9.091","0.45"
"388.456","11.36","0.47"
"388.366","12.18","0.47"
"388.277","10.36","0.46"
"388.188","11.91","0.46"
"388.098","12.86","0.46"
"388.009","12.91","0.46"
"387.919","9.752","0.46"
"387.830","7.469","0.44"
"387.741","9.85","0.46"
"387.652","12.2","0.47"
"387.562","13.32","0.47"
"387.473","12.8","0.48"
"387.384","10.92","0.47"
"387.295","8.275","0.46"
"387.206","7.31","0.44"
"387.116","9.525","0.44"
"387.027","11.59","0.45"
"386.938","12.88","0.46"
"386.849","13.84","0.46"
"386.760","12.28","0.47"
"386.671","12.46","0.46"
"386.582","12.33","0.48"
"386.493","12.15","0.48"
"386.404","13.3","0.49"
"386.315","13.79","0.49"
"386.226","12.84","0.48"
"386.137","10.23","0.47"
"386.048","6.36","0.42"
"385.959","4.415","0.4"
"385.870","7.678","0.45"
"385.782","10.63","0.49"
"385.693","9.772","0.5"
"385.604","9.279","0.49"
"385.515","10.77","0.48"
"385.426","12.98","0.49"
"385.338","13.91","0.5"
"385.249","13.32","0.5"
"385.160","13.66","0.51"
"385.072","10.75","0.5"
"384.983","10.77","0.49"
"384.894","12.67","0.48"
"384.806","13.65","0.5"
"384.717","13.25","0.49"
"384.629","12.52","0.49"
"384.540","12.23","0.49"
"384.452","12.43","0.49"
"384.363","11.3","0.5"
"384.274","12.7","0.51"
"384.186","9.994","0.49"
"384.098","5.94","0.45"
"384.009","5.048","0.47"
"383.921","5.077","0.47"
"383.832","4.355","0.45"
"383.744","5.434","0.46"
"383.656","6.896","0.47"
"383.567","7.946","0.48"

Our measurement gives 1.66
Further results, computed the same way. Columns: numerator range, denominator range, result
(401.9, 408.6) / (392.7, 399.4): 1.67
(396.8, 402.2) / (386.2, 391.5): 1.26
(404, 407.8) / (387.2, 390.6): 1.49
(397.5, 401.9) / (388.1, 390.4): 1.42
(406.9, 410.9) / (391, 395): 1.97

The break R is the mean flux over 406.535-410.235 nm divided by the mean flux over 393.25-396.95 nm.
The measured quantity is 1.91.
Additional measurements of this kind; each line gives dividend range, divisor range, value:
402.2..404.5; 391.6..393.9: 2.19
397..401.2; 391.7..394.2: 1.94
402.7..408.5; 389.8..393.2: 1.47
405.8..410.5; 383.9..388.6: 1.40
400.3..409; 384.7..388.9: 1.39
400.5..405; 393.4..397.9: 1.78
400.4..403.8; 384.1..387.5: 1.36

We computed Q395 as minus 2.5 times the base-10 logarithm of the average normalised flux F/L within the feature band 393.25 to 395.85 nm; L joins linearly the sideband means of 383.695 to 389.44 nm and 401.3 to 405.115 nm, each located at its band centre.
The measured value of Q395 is 0.410 mag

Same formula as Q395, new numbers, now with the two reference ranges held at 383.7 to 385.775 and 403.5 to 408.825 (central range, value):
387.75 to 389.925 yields 0.06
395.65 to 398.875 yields 0.33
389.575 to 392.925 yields 0.09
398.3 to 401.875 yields -0.08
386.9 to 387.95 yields 0.06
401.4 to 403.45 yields -0.08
